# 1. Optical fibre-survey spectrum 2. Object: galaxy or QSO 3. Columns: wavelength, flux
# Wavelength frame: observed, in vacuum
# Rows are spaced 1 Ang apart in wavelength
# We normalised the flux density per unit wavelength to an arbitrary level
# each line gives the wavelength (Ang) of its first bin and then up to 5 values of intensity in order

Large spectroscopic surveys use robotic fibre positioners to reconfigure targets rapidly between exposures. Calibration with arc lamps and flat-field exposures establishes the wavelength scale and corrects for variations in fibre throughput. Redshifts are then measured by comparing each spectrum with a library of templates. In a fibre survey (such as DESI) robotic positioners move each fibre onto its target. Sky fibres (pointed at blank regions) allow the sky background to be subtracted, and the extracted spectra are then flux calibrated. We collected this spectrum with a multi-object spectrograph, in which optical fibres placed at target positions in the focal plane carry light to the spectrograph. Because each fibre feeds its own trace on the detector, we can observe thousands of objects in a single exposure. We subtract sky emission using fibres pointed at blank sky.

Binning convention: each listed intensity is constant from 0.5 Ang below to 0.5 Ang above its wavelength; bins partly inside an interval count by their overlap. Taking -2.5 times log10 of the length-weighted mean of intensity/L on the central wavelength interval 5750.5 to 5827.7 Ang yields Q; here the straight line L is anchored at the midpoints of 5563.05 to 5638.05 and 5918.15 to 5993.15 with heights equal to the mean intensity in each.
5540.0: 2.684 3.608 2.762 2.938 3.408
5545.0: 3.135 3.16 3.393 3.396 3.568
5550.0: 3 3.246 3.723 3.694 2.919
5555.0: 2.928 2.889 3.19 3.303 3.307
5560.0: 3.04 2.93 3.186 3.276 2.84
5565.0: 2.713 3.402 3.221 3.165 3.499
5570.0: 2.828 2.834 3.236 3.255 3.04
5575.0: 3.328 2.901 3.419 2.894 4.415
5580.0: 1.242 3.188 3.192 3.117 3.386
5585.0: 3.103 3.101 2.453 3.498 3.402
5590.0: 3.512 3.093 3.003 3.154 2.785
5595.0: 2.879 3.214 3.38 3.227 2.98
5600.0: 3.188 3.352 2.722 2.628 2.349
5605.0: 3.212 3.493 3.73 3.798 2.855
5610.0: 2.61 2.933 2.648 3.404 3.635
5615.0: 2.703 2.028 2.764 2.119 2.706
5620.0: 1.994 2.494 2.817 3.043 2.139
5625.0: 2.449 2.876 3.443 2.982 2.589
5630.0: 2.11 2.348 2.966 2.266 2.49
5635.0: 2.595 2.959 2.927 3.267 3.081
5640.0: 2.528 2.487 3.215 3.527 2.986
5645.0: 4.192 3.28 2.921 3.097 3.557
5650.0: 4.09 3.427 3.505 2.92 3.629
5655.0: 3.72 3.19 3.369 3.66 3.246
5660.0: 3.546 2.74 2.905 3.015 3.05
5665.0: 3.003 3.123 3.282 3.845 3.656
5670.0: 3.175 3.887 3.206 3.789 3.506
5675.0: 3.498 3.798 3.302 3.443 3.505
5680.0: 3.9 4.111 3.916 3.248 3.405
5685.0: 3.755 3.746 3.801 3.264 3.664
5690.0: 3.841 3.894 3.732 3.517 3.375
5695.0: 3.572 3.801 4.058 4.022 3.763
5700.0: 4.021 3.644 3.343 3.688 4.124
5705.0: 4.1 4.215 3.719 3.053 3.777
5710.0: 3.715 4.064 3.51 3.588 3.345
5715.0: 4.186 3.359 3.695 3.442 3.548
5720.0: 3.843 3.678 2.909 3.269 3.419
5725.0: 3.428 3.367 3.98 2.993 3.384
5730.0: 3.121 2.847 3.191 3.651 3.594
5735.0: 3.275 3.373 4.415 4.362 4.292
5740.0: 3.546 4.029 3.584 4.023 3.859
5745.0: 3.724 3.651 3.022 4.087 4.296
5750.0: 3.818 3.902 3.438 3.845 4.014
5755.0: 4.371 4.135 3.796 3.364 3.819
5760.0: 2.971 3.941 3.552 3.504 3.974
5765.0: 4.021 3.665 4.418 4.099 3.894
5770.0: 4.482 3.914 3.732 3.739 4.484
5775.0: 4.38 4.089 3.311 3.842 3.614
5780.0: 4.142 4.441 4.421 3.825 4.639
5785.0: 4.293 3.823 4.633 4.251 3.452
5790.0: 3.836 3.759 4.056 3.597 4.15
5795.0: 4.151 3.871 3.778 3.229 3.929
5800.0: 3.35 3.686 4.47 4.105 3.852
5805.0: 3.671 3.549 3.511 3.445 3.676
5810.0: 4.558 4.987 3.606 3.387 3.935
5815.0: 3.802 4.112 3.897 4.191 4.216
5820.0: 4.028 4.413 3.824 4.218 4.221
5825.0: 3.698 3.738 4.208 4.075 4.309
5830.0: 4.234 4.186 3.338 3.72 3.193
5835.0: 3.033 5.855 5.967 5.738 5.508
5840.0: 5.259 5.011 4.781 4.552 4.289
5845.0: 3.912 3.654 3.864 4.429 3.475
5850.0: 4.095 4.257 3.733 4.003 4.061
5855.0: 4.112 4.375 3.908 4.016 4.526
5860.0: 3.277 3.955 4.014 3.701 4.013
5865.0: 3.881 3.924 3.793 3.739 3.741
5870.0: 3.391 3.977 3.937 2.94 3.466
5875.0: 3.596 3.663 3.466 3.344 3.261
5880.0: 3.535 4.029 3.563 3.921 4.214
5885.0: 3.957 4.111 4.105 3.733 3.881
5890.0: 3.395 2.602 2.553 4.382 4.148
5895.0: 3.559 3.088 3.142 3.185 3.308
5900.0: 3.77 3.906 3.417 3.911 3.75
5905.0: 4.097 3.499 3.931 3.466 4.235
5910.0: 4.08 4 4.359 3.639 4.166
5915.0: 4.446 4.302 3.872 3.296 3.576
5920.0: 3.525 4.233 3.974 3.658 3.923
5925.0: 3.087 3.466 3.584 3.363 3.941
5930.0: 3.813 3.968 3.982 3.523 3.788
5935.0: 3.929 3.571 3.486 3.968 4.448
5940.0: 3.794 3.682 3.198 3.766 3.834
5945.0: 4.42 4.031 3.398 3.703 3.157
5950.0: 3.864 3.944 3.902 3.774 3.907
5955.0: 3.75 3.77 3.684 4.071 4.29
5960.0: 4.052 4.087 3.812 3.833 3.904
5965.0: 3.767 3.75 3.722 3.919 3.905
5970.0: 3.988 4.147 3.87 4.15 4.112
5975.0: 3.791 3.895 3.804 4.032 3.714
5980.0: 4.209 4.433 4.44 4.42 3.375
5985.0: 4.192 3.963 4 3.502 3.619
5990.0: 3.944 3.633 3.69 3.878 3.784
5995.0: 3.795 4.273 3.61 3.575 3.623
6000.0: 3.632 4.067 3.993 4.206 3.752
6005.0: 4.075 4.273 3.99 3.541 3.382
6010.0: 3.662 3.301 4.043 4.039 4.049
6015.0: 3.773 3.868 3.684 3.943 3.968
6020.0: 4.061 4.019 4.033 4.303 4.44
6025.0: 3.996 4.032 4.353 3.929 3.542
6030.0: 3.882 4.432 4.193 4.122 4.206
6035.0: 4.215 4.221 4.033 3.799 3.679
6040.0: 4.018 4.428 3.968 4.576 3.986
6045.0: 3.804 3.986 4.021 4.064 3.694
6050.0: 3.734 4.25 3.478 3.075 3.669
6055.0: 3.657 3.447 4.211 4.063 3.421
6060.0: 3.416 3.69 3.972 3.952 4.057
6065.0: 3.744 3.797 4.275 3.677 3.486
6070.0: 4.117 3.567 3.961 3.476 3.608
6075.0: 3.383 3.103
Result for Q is -0.15 mag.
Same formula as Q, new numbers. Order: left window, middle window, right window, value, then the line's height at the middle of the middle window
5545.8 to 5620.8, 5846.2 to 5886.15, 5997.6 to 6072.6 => -0.07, 3.6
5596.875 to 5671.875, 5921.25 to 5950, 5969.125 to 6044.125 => 0.01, 3.79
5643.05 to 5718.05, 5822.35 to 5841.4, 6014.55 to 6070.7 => -0.18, 3.72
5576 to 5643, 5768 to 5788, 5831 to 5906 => -0.15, 3.56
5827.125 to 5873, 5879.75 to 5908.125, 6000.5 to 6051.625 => 0.12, 4.1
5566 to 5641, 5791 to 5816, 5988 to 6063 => -0.14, 3.4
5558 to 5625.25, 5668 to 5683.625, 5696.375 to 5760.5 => -0.06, 3.42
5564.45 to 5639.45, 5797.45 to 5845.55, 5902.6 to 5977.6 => -0.17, 3.53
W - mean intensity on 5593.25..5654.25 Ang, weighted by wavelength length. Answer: 2.96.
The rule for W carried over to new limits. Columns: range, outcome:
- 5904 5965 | 3.83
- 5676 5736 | 3.61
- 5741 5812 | 3.91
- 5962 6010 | 3.89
